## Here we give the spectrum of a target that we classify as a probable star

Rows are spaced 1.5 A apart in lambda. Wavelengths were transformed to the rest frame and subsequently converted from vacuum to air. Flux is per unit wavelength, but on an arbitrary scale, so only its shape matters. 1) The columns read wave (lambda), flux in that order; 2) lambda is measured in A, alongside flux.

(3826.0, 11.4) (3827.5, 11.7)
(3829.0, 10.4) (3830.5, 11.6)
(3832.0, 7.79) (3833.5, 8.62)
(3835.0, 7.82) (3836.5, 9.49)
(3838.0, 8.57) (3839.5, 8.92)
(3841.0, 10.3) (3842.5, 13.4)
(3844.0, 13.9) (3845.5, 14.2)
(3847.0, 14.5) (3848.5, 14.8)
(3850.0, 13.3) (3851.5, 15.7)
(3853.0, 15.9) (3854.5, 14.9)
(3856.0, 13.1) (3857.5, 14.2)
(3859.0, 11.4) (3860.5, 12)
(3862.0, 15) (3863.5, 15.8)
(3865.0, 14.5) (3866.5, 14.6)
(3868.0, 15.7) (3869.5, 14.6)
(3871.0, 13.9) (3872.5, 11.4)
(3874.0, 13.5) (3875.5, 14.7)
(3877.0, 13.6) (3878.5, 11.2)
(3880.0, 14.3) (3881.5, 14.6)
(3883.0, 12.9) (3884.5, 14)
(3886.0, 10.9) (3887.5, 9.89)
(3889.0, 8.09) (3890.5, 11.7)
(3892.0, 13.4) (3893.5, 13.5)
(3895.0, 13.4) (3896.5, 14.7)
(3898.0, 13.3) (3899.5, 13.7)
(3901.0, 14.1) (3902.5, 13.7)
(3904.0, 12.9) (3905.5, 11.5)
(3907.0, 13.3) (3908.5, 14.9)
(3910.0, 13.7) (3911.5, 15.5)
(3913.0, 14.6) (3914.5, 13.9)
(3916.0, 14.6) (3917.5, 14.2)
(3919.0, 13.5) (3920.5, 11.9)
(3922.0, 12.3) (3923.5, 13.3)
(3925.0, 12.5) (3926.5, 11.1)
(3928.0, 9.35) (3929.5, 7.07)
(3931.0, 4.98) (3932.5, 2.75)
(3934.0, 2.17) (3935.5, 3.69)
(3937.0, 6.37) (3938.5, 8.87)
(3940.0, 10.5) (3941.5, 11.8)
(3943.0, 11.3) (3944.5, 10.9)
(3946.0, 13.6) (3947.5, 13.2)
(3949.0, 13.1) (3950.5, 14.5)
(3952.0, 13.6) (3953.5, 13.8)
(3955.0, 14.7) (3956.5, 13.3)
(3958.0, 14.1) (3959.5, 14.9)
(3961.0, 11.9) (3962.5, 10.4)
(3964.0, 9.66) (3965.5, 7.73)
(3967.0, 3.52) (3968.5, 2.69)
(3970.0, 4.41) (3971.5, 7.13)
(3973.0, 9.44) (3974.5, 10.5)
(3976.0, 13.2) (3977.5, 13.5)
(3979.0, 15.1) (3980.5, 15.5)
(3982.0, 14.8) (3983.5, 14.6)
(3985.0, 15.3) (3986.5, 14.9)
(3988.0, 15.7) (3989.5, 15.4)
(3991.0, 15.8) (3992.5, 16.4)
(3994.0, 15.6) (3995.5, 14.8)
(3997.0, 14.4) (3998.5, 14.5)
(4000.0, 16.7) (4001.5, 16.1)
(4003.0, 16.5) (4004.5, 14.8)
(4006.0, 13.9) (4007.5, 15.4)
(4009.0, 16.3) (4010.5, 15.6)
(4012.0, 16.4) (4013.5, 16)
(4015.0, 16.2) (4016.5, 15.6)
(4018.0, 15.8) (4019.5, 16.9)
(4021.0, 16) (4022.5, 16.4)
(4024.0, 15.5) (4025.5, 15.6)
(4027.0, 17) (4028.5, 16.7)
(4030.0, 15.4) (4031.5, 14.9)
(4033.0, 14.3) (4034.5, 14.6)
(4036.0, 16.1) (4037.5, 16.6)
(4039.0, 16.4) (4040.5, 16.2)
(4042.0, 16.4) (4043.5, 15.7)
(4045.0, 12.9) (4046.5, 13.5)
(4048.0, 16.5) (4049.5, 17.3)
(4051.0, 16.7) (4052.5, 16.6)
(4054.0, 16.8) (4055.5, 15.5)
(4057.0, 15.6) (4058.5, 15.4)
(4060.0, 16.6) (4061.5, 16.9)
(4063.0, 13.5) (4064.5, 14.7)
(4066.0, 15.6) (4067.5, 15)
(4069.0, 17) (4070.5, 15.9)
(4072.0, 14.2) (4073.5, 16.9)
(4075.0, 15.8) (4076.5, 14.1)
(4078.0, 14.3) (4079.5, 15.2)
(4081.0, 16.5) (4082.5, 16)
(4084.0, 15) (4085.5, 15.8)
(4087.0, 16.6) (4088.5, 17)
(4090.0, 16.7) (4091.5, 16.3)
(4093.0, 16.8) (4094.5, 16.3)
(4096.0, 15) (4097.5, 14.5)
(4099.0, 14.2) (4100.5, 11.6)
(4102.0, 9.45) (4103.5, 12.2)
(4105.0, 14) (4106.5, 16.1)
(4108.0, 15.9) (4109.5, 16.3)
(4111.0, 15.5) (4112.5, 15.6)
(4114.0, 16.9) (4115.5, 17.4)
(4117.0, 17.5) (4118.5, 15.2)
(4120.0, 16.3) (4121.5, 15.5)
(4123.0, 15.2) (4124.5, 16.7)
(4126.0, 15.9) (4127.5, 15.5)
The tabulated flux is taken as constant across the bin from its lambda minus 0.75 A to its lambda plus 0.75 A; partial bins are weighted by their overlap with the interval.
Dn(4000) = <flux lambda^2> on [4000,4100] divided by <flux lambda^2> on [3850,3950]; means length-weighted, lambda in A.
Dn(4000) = 1.4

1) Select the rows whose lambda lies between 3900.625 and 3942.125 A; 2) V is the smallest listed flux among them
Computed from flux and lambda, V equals 2.17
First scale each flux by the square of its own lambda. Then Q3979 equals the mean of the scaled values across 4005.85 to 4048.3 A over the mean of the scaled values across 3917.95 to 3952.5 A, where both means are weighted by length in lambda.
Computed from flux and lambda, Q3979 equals 1.6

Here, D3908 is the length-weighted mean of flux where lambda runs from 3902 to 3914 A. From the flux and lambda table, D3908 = 13.8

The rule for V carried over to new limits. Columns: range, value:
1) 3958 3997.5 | 2.69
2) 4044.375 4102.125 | 9.45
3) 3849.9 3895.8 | 8.09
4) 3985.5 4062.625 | 12.9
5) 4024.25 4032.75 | 14.9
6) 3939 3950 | 10.5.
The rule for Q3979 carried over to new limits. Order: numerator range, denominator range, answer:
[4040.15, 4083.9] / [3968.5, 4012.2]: 1.15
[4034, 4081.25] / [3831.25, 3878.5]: 1.35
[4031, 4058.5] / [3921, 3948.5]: 1.79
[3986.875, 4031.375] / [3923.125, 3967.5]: 1.58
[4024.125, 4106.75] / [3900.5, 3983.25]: 1.46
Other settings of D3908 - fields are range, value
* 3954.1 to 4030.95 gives 13.9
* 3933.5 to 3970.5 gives 10.3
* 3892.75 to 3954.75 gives 11.8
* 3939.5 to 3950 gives 12.2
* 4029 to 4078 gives 15.6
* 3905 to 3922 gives 13.8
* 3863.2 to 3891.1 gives 13.1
